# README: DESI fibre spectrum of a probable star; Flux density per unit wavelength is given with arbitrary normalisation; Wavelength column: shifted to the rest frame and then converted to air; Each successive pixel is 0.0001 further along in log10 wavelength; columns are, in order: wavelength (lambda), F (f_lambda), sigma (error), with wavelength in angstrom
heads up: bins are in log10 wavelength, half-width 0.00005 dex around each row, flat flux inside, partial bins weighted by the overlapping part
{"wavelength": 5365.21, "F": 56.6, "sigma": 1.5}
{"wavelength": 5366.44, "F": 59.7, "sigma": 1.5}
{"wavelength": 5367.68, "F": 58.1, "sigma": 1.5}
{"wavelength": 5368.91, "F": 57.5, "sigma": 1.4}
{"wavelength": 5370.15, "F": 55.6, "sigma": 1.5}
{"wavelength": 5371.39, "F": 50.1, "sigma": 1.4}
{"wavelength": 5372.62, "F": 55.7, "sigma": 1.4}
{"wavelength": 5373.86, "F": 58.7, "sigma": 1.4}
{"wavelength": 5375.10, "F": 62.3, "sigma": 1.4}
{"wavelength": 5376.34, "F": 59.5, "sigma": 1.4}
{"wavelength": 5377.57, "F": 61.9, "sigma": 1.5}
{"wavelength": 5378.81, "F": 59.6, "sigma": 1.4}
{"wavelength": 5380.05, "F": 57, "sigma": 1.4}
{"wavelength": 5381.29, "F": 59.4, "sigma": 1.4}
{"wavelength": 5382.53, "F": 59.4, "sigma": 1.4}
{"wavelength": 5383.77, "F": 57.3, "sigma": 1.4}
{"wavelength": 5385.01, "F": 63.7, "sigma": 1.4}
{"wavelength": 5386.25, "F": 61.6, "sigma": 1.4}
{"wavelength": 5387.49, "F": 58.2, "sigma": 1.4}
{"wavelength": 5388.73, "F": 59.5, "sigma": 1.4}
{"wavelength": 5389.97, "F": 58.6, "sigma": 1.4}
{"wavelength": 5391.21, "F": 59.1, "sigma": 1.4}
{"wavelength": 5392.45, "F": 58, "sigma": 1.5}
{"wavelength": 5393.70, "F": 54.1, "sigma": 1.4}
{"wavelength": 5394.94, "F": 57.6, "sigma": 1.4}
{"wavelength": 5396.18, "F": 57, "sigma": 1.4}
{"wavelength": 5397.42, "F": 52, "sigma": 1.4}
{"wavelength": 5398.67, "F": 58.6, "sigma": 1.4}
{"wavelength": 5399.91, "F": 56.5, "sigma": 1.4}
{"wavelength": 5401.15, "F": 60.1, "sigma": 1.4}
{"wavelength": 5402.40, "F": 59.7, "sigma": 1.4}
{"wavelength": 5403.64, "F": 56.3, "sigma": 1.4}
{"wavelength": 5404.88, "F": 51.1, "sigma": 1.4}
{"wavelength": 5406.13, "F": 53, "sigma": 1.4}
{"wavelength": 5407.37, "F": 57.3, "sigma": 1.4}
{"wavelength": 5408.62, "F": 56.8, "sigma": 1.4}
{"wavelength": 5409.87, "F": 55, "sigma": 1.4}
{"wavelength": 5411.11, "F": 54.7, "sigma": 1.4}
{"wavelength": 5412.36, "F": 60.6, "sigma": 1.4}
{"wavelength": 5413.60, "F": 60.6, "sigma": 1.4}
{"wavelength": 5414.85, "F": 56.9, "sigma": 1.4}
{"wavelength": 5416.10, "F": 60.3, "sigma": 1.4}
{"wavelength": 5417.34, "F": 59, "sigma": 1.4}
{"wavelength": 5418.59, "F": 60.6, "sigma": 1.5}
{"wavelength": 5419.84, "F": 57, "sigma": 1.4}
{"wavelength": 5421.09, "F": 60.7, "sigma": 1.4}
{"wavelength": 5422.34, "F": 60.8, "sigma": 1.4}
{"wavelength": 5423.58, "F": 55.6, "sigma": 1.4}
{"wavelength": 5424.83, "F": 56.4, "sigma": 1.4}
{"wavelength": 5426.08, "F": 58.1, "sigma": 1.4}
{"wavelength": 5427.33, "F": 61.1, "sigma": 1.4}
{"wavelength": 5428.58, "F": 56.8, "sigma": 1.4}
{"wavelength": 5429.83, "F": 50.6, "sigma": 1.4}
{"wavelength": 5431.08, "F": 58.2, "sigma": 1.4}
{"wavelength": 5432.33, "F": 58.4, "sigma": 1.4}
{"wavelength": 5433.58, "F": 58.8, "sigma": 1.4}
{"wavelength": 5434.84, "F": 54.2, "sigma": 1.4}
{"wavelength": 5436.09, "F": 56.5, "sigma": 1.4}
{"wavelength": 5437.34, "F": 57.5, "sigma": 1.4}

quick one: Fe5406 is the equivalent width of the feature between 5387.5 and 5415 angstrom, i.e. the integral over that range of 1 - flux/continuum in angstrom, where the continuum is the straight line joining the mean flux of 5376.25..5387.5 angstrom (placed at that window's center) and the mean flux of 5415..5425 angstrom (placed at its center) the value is 1.1 angstrom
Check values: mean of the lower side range 59.9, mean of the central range 57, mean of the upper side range 58.8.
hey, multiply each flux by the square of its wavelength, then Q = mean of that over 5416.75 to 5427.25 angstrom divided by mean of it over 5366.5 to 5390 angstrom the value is 1.02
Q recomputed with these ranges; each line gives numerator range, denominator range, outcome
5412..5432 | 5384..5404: 1.01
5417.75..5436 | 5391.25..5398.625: 1.04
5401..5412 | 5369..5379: 0.98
